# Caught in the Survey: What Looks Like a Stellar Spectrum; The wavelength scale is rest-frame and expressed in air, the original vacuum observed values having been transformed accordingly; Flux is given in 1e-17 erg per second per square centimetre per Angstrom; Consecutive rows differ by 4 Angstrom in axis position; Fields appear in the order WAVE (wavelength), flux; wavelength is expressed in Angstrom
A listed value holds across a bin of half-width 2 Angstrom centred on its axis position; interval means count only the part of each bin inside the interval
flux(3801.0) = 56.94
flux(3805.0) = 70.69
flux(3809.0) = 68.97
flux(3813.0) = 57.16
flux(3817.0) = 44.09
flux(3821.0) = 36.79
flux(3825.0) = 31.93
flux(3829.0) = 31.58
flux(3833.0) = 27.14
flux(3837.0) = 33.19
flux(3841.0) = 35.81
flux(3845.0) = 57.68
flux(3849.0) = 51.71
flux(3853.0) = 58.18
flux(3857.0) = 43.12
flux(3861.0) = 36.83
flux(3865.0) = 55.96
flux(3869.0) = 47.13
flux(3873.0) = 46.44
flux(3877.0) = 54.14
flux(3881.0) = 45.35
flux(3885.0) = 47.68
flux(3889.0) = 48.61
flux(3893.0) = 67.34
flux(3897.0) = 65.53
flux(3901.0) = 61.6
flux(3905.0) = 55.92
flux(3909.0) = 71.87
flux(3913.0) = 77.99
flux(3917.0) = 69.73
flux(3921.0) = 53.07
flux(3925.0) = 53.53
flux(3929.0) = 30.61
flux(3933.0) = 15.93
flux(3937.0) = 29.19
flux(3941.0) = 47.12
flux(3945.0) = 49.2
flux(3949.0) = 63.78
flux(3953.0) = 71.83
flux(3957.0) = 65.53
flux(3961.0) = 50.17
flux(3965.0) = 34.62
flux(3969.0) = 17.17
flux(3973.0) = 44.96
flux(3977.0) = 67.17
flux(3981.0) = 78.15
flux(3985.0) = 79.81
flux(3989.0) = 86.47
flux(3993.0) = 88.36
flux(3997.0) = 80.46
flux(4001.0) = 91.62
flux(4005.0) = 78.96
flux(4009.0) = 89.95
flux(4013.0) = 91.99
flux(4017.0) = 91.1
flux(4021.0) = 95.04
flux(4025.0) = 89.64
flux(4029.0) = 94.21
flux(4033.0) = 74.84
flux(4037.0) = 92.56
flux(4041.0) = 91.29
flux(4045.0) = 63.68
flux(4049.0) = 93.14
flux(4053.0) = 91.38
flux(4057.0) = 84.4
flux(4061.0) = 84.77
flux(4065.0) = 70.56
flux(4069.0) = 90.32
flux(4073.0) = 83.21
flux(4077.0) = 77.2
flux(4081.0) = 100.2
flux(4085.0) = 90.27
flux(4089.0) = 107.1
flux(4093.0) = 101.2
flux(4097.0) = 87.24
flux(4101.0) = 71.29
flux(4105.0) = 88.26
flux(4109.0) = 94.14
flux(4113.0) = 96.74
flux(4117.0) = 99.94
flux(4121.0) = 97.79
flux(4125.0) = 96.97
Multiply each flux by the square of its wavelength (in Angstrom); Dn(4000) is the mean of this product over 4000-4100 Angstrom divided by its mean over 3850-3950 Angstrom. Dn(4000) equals 1.84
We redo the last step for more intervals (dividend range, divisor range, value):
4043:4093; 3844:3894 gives 1.91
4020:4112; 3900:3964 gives 1.74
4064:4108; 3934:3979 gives 1.95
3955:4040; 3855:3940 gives 1.55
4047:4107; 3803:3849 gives 2.21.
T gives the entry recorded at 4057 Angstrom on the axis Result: 84.4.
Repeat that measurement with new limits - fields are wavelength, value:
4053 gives 91.38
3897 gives 65.53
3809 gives 68.97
